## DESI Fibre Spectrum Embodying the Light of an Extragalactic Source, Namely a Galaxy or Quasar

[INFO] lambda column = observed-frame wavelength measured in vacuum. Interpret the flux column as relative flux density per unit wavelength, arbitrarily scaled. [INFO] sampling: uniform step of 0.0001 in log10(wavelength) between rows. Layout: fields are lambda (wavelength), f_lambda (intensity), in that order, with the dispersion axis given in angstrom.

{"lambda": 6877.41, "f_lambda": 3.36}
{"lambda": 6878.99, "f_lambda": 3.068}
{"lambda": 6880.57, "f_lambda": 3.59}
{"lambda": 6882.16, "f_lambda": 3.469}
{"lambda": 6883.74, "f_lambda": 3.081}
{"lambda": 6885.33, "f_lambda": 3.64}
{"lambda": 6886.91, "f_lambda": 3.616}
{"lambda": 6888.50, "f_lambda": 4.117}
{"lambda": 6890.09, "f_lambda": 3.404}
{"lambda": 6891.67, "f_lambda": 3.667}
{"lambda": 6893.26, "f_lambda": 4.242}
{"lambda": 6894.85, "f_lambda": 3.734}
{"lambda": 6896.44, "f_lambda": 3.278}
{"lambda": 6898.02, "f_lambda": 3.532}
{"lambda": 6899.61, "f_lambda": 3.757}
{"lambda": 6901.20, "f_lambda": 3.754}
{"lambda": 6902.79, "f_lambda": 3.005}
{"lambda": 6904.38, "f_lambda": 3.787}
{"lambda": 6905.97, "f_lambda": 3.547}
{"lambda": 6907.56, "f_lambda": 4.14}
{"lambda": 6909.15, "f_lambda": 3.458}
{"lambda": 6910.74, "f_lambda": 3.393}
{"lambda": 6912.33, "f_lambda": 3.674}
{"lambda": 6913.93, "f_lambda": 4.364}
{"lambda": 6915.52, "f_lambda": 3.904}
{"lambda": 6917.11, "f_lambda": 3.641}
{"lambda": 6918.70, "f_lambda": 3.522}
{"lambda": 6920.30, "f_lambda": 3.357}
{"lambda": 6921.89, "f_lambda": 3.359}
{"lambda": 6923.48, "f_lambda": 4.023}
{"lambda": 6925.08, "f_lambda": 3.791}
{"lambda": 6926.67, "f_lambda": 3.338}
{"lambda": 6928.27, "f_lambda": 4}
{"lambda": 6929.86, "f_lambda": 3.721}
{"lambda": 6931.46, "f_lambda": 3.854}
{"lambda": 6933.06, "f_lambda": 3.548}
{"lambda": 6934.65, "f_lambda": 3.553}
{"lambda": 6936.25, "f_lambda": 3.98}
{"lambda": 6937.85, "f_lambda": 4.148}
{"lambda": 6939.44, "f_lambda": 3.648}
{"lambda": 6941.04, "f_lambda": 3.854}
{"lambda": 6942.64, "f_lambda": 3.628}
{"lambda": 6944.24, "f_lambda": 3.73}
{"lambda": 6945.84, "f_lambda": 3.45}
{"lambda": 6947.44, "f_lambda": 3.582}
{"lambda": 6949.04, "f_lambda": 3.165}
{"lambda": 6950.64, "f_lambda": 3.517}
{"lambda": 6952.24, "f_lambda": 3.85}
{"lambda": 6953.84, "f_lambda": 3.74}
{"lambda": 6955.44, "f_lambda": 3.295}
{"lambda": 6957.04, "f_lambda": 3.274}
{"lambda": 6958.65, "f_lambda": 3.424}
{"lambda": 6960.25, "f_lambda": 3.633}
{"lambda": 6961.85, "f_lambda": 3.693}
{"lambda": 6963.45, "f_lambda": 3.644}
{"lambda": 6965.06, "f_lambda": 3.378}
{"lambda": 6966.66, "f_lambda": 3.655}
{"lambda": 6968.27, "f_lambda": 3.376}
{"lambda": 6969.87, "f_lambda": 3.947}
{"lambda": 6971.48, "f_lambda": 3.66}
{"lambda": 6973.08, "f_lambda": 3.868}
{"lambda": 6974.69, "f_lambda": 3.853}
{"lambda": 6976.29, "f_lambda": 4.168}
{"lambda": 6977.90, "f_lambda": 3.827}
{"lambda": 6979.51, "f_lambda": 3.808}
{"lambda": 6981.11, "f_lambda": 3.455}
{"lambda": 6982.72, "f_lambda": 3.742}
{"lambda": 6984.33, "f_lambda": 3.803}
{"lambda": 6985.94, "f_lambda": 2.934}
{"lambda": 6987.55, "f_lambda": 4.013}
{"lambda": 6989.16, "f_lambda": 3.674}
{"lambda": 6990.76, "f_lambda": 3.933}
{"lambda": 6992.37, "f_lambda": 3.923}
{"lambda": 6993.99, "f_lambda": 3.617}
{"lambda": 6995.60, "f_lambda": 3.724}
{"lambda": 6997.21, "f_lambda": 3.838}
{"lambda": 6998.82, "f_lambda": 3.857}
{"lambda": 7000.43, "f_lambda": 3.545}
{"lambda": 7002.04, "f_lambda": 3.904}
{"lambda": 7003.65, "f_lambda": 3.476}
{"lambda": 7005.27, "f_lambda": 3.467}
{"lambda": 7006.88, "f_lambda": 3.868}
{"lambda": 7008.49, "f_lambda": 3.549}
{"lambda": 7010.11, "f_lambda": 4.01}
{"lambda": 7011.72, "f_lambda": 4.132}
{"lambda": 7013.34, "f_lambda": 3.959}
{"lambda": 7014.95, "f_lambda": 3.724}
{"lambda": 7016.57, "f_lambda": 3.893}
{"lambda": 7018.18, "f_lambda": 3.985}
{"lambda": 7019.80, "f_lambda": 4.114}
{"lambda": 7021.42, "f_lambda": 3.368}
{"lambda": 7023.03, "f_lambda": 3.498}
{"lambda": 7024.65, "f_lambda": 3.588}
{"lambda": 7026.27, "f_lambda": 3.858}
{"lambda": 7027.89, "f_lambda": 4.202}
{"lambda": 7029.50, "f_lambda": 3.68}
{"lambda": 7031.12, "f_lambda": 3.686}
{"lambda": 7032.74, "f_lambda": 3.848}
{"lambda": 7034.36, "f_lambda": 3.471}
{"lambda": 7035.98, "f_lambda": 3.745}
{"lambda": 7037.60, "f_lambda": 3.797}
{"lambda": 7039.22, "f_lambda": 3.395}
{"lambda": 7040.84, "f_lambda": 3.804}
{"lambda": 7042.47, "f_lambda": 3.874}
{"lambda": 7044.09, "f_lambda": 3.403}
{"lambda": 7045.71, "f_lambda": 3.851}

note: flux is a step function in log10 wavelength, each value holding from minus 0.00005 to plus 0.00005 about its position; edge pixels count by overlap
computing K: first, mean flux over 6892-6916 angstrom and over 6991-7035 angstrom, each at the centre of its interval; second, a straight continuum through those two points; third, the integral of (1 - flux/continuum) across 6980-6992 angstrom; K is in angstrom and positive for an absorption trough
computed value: 0.3 angstrom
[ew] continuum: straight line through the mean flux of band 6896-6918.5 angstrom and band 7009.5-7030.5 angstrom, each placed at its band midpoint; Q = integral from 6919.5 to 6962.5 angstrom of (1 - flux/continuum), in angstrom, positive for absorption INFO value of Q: 1.0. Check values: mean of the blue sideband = 3.66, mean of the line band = 3.64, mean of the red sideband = 3.84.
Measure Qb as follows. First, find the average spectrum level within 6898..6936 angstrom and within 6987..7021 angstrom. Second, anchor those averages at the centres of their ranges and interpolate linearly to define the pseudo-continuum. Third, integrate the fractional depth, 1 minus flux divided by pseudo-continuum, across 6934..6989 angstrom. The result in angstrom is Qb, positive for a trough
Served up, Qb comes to 1.3 angstrom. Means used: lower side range 3.67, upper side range 3.81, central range 3.66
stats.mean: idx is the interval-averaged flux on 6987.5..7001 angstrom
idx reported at 3.78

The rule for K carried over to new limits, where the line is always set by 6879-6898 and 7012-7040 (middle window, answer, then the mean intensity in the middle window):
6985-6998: 0.0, 3.71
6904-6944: -1.0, 3.73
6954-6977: 0.3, 3.63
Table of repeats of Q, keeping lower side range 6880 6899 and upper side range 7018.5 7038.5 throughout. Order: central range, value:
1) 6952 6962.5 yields 0.39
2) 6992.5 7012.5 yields -0.19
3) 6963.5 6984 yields -0.19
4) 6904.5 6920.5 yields -0.35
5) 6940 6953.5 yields 0.24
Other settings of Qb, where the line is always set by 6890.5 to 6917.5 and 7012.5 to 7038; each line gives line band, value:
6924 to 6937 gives -0.1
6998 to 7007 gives 0.2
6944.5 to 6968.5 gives 1.4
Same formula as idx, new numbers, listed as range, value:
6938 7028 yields 3.7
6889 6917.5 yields 3.69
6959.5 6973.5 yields 3.65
